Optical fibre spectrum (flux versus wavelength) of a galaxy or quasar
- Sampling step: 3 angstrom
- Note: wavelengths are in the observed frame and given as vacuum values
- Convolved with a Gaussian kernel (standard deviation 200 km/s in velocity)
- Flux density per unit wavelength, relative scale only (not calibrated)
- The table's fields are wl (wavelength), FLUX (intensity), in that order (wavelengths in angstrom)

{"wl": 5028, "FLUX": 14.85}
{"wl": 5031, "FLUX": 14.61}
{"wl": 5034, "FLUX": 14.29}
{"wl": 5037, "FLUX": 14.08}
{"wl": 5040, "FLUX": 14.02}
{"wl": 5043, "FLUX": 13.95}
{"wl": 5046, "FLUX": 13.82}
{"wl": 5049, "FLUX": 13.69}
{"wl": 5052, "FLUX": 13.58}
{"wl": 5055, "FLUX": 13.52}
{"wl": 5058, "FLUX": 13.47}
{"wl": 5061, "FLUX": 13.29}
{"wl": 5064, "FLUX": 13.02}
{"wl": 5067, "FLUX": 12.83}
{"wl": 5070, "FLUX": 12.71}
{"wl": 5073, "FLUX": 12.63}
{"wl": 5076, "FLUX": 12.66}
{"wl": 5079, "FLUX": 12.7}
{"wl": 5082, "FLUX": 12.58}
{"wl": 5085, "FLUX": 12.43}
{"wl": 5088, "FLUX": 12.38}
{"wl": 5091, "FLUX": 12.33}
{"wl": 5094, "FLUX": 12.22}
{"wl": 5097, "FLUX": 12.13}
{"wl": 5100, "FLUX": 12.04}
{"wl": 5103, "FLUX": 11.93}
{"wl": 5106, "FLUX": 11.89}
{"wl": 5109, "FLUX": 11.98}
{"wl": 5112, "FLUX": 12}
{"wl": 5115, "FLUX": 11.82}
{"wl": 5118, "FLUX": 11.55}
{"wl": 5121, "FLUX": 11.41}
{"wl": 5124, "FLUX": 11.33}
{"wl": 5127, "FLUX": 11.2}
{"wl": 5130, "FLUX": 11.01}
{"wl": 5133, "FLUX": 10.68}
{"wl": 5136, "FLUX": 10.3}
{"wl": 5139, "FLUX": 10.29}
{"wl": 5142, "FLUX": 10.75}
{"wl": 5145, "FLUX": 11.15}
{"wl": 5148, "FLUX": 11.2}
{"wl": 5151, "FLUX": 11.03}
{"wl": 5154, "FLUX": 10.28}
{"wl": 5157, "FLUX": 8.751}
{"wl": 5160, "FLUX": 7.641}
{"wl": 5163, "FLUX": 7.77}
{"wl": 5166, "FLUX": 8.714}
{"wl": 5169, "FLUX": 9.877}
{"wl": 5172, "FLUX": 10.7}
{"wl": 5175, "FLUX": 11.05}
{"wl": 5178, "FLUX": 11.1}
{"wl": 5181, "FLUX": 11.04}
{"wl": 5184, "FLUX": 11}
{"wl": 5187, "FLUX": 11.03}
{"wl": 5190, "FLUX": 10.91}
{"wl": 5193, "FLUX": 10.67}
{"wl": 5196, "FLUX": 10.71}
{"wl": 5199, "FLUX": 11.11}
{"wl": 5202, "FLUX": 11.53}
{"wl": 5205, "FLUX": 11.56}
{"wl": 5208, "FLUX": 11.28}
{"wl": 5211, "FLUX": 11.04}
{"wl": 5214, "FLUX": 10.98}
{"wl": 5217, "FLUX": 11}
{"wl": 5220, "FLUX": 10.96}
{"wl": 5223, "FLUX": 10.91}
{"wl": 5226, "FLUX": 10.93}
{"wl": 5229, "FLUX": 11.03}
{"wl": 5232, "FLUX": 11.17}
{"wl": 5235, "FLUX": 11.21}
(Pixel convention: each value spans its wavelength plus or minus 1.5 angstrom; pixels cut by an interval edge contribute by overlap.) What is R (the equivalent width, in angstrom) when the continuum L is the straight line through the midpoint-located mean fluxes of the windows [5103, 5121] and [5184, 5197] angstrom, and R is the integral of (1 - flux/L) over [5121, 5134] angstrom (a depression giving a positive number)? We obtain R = 0.6 angstrom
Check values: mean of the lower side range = 11.8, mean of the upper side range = 10.9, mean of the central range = 11.1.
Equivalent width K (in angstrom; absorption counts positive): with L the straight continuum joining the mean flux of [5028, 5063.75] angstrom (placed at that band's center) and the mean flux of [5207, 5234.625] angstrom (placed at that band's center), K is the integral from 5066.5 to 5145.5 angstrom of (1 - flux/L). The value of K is 6.70 angstrom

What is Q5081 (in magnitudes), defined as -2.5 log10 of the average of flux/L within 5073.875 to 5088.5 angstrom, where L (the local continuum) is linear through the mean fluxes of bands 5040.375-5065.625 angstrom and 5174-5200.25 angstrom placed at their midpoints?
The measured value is 0.04 mag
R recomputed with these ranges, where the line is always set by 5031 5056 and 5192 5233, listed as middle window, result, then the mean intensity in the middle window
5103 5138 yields 3.43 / 11.4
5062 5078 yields 0.82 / 12.8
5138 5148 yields 1.16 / 10.8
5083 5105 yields 1.45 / 12.2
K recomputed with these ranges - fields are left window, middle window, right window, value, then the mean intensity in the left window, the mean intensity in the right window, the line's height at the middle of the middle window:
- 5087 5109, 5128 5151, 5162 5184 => 0.5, 12.1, 10.2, 11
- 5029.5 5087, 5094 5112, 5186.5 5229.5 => 0.9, 13.4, 11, 12.7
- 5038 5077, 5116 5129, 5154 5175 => -0.7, 13.3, 9.16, 10.8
